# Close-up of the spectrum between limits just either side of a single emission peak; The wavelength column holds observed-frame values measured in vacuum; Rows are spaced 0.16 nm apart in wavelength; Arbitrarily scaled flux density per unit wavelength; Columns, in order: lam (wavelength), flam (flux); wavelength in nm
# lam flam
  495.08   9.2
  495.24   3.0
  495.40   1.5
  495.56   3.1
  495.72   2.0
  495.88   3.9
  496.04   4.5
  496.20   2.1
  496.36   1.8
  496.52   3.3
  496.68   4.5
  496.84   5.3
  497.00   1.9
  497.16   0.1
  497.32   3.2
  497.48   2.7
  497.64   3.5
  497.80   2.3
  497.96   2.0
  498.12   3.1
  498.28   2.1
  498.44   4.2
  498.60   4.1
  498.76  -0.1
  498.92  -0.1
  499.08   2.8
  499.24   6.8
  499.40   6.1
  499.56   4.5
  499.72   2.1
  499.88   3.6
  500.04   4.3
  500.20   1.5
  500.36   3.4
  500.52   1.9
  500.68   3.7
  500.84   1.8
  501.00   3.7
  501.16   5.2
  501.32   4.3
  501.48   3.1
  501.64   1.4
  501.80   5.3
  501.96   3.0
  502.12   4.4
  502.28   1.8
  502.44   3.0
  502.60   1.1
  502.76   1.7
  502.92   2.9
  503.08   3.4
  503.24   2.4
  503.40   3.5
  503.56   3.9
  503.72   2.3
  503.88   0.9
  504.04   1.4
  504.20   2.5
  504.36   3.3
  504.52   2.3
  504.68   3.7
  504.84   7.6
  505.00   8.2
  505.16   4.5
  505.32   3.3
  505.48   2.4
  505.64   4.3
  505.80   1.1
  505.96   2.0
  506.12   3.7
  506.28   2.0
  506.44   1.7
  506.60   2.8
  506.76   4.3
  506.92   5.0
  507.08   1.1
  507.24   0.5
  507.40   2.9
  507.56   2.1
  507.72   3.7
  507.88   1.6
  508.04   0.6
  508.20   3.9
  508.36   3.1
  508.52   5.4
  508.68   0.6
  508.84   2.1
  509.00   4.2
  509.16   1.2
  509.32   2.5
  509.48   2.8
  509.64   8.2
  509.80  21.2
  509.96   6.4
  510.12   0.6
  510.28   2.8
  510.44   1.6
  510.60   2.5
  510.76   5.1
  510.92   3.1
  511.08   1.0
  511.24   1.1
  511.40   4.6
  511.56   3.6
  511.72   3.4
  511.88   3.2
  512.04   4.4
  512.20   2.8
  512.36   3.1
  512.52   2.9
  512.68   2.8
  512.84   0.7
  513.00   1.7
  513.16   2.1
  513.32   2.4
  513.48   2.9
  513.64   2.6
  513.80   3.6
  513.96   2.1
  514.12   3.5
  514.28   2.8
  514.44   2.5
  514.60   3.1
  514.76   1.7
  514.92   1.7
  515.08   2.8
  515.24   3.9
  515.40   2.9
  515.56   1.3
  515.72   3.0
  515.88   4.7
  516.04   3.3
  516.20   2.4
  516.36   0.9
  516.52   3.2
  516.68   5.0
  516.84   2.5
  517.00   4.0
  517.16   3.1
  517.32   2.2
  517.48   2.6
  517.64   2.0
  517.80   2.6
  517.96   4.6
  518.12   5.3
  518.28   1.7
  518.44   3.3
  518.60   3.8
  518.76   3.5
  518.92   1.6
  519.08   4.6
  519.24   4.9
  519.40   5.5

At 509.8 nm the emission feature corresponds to [O III]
